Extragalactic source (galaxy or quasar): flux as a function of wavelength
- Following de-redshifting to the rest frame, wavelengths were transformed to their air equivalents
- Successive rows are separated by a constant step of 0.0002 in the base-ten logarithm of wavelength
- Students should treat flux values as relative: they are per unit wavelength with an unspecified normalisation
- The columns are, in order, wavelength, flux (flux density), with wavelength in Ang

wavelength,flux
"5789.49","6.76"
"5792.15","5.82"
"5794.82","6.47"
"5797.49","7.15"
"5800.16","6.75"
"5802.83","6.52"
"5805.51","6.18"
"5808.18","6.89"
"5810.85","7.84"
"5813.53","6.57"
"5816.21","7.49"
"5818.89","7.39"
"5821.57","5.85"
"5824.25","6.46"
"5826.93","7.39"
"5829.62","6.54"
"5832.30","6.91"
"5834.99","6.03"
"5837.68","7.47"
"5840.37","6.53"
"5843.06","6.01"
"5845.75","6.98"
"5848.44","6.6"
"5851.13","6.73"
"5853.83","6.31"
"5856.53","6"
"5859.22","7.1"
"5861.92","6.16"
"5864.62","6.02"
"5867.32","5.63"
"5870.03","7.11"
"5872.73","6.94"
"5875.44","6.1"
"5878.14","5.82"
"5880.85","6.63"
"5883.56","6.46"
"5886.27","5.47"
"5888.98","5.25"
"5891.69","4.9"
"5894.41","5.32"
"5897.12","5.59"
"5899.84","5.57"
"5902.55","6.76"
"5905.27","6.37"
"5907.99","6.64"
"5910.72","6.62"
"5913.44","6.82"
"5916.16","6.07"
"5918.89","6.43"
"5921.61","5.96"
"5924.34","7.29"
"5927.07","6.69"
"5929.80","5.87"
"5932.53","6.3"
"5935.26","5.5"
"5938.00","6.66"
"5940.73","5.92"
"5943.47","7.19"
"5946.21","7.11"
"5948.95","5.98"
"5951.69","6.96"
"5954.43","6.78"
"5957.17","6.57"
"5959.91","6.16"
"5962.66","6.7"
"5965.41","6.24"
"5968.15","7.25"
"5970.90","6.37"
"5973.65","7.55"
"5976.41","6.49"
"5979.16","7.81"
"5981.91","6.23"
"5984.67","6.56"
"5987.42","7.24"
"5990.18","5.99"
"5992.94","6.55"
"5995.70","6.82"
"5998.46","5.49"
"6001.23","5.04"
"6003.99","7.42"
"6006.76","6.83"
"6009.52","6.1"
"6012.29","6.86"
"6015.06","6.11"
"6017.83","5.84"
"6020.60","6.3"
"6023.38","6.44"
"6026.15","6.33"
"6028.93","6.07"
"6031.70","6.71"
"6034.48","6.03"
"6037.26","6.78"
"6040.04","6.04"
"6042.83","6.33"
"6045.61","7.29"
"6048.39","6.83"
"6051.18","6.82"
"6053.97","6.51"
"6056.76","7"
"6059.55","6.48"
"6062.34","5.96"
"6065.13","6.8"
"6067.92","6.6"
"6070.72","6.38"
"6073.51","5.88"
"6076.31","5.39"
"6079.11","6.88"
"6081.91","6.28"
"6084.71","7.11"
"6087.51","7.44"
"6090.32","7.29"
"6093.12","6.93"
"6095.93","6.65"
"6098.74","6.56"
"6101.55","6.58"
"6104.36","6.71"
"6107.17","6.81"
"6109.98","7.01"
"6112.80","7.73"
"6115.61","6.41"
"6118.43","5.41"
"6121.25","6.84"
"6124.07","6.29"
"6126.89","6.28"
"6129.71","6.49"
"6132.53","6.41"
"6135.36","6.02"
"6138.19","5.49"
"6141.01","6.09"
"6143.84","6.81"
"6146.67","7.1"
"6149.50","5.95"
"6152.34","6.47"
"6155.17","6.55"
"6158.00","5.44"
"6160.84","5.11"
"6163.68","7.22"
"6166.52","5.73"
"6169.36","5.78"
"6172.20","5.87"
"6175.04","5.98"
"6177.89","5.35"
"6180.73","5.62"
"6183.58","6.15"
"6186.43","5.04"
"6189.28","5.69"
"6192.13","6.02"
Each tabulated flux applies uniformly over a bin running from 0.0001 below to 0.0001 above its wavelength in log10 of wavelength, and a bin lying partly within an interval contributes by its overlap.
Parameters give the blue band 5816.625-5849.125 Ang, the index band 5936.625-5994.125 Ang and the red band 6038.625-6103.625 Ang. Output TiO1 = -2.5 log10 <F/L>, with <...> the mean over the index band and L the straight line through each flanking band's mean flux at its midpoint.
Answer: 0.00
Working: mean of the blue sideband 6.7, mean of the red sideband 6.61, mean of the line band 6.68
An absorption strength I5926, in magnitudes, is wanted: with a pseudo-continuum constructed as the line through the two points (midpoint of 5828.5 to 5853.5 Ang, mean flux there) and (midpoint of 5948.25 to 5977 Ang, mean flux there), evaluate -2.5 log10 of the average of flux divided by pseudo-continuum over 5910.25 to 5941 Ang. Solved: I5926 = 0.05 mag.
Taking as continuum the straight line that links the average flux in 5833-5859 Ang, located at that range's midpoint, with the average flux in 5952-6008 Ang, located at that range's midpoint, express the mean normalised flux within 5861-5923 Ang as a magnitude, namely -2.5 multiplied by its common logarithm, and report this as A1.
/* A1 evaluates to 0.08 mag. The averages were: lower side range 6.55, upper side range 6.61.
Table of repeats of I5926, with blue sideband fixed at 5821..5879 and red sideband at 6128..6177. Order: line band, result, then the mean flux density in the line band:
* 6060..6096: -0.06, 6.58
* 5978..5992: -0.07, 6.74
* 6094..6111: -0.09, 6.72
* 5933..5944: 0.02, 6.25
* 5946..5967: -0.03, 6.54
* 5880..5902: 0.14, 5.67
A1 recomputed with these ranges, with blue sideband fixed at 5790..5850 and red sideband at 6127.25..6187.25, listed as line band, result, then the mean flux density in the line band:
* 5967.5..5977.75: -0.077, 6.89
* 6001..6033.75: -0.009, 6.38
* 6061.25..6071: -0.039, 6.46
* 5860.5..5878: 0.055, 6.29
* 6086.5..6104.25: -0.118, 6.88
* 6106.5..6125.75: -0.086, 6.63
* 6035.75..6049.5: -0.062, 6.65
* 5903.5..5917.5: 0.005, 6.51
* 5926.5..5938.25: 0.064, 6.13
